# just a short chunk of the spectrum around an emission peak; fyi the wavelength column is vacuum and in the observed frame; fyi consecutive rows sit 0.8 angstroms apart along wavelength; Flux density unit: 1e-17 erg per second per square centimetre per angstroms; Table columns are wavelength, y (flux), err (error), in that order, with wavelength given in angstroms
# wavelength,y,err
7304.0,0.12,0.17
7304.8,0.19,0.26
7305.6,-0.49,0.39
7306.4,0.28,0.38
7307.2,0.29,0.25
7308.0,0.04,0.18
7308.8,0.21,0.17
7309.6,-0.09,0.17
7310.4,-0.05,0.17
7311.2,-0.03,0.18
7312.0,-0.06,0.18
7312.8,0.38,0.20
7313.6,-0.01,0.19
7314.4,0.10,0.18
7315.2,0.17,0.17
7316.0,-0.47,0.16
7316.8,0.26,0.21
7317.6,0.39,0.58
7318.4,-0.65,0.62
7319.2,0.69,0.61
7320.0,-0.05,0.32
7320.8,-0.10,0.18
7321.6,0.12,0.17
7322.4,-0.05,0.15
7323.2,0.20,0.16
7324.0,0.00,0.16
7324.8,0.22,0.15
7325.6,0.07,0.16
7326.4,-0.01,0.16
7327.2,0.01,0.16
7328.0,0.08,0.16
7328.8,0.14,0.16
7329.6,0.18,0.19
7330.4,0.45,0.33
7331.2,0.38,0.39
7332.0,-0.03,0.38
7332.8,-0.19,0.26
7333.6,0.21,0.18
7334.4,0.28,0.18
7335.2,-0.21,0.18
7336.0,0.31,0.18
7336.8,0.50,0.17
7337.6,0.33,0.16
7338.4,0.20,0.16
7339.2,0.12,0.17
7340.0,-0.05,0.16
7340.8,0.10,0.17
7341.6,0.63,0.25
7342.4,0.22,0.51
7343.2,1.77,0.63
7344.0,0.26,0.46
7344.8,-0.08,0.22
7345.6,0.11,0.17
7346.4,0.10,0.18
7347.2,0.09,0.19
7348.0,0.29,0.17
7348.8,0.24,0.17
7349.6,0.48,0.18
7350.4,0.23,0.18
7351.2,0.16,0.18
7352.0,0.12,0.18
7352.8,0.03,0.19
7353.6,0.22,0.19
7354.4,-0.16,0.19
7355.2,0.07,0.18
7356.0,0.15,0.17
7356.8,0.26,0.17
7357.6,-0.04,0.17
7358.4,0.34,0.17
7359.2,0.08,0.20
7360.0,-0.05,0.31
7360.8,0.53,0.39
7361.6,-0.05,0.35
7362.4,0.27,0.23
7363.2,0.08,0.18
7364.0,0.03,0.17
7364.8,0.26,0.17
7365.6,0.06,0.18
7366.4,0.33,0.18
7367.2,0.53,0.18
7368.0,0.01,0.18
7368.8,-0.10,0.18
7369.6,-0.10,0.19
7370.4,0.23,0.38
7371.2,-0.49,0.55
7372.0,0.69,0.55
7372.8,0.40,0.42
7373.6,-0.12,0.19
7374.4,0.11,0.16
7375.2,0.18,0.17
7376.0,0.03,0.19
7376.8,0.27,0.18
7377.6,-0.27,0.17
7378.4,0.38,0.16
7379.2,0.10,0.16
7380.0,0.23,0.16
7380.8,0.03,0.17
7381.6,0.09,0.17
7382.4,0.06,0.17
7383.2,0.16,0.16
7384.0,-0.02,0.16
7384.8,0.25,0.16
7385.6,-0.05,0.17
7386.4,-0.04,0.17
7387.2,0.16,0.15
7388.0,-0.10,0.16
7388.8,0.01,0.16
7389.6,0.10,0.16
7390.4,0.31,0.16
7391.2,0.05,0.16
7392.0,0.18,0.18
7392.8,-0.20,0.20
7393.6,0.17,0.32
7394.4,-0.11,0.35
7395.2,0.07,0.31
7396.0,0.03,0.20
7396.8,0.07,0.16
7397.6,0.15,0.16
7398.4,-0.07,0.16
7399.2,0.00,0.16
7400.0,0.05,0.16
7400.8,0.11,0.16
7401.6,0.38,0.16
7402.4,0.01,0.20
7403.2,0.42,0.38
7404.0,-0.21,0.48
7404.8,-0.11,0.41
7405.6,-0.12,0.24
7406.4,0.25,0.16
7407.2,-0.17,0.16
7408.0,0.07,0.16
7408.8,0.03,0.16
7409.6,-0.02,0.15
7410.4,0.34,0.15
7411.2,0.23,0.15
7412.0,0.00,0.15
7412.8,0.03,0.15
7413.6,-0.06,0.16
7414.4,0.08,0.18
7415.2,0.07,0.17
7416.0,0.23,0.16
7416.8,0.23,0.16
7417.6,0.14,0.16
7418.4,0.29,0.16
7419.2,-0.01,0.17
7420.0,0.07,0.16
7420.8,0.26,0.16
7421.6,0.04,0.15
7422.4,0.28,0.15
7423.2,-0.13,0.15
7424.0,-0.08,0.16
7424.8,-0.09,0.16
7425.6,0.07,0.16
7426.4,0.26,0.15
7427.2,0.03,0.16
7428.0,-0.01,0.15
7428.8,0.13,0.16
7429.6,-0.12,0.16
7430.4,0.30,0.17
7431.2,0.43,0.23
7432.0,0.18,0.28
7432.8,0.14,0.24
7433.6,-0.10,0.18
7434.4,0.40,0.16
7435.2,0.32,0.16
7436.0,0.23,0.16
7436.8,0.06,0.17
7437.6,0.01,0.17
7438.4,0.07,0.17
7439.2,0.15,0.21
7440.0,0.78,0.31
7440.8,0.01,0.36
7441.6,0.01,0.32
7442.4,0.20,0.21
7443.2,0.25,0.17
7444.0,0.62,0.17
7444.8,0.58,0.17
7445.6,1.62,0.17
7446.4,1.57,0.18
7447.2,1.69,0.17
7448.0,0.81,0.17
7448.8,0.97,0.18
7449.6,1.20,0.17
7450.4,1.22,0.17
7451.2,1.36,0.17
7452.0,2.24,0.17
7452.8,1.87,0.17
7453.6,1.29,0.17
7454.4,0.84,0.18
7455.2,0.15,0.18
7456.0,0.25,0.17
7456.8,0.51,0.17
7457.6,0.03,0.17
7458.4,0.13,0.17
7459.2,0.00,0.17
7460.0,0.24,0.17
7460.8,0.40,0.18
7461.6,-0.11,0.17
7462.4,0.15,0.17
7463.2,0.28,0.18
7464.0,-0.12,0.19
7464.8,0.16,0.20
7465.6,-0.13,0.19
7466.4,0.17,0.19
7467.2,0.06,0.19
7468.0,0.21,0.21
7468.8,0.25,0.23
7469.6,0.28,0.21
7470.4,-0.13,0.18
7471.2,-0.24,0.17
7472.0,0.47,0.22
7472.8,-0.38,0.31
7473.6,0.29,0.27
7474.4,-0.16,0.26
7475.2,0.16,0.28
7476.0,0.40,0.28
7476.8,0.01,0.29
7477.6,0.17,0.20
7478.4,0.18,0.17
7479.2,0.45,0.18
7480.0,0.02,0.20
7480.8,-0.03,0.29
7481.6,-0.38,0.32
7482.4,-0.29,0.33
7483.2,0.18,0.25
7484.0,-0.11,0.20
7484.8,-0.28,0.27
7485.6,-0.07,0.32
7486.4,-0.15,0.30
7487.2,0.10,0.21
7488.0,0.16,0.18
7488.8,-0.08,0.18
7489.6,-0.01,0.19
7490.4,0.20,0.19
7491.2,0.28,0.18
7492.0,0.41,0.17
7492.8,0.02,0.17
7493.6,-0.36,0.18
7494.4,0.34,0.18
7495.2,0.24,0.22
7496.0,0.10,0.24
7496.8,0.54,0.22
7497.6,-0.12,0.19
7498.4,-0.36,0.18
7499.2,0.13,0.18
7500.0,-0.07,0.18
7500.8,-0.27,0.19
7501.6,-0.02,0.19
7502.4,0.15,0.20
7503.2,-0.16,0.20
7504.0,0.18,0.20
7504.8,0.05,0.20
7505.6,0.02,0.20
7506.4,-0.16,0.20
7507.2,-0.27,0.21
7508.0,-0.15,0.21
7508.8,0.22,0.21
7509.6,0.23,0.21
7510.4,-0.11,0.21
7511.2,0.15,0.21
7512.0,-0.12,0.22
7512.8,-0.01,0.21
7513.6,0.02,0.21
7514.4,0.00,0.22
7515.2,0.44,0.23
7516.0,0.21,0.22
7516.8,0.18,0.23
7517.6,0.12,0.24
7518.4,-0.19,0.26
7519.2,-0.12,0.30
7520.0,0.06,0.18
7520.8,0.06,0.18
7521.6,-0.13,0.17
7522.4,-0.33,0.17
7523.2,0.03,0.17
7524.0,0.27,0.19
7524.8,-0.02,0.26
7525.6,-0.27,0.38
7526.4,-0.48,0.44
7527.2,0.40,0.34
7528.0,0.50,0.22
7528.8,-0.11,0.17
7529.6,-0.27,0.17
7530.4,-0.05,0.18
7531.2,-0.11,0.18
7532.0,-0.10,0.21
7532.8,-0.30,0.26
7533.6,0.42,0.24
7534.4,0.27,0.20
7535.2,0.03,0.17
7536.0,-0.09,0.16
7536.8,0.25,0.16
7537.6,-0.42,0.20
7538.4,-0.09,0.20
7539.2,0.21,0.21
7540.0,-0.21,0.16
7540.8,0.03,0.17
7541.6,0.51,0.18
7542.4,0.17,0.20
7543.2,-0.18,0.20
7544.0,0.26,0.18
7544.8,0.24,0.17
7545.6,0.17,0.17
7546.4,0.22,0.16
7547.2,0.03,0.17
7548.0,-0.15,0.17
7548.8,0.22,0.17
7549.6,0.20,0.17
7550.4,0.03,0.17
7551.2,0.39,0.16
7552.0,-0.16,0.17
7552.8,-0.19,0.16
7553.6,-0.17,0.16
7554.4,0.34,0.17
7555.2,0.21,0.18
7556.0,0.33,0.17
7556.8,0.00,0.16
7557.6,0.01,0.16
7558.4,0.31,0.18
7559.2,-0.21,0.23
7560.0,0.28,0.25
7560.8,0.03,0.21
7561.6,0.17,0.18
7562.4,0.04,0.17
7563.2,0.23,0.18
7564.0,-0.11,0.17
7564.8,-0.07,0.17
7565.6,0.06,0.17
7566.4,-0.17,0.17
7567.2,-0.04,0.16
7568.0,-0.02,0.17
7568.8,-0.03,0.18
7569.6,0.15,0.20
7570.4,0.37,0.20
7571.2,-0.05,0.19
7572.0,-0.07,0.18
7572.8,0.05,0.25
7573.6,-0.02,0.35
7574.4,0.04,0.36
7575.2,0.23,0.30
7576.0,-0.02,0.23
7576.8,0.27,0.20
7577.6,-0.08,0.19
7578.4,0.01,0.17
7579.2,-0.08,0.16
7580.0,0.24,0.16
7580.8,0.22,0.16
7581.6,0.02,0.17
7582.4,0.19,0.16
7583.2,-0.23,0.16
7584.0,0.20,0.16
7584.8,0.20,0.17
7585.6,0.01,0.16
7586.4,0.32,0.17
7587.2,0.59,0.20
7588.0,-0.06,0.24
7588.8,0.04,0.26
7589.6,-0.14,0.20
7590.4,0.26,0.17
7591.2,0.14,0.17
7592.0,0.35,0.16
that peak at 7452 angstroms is [O II]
